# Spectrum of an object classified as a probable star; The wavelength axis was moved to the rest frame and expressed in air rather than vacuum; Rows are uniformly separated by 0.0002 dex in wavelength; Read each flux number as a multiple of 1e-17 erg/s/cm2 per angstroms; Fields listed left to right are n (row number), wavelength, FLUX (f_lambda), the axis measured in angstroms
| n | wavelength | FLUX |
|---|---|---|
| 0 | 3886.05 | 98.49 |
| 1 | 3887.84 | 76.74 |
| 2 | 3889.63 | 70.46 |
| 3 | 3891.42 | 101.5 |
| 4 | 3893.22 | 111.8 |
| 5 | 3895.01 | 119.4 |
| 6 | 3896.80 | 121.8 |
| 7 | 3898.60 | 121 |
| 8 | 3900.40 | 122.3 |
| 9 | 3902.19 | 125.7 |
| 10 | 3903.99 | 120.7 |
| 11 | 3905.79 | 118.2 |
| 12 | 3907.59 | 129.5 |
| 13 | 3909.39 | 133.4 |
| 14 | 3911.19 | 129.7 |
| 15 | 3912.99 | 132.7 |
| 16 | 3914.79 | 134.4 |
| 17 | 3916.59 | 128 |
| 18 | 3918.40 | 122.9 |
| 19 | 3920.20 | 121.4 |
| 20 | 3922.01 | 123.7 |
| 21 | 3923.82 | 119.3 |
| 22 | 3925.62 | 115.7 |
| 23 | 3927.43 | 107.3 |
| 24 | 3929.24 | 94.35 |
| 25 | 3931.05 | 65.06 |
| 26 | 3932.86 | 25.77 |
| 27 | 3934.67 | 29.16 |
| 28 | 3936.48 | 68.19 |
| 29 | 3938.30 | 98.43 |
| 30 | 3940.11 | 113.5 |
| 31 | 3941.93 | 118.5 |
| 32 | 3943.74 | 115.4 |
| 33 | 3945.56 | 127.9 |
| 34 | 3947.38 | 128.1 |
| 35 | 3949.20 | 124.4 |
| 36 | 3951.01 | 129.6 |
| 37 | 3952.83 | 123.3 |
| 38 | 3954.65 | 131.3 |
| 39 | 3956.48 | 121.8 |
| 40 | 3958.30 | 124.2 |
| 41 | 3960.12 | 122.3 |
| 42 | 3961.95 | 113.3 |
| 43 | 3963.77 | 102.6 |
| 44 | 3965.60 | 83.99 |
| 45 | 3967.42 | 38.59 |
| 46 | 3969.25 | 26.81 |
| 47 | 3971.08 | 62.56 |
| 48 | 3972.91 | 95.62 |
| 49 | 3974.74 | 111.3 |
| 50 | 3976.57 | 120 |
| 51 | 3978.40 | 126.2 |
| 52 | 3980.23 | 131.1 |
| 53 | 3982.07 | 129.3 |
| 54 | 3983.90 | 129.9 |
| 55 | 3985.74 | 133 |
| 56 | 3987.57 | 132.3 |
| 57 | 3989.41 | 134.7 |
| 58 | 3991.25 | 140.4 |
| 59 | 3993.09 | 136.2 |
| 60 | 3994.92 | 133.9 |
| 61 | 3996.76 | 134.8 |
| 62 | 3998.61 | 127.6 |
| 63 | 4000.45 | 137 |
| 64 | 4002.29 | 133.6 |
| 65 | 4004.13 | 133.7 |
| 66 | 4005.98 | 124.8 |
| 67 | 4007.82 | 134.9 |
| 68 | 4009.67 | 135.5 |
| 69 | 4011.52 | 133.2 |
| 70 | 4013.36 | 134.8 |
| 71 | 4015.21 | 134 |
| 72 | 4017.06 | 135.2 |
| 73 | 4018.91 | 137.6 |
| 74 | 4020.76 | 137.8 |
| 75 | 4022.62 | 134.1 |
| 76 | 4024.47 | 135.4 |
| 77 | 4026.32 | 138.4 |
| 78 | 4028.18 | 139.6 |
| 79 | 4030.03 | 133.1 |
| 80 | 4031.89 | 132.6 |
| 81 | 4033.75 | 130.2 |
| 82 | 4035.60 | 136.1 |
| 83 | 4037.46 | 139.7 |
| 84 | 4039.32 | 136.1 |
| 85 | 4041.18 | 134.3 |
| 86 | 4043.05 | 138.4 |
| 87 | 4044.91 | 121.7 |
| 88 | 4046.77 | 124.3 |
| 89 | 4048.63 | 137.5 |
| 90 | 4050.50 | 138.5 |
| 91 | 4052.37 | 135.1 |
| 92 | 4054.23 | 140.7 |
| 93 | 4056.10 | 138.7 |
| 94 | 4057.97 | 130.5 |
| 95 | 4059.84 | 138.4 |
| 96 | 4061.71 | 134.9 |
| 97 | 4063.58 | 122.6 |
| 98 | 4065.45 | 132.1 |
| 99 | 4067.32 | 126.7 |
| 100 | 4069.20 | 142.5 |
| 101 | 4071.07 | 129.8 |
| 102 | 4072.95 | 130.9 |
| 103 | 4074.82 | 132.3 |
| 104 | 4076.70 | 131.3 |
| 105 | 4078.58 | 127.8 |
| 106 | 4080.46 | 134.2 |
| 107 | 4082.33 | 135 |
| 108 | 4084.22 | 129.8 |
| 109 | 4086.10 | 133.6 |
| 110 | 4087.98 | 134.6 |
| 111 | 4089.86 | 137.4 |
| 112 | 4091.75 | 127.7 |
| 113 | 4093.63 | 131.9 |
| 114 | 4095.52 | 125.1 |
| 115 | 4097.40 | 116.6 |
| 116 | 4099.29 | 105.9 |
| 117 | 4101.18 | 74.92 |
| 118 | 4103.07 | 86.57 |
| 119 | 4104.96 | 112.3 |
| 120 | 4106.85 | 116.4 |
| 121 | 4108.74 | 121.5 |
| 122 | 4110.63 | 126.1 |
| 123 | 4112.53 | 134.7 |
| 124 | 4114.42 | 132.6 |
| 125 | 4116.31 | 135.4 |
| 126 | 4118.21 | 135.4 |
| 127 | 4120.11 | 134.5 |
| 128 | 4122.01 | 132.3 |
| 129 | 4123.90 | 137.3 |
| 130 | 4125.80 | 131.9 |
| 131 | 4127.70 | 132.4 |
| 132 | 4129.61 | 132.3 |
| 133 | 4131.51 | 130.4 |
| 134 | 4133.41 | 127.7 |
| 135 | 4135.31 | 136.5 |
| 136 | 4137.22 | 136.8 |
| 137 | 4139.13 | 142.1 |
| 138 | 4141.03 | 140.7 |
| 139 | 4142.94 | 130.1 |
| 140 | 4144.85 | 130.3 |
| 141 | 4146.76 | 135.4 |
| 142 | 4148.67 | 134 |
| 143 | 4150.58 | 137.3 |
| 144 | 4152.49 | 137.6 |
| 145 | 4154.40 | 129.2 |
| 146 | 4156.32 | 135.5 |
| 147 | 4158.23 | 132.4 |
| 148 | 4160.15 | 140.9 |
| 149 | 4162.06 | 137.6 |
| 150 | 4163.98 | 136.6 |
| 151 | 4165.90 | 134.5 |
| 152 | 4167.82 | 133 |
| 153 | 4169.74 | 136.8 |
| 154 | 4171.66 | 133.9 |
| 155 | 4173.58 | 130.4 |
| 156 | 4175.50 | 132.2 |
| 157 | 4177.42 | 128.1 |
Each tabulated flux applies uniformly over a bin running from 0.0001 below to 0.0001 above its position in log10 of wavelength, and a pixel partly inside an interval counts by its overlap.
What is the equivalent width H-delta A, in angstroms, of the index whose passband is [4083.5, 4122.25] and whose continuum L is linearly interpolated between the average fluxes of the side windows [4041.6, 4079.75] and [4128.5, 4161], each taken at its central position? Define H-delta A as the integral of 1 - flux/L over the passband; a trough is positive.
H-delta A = 3.1 angstroms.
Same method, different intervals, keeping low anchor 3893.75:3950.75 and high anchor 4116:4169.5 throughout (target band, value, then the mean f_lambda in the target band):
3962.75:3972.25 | 4.2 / 64.4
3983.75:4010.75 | -3.2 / 134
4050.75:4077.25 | -1.5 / 133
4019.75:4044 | -2.5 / 136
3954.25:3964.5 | -0.3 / 119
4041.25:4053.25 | -0.8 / 133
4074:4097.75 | -0.4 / 131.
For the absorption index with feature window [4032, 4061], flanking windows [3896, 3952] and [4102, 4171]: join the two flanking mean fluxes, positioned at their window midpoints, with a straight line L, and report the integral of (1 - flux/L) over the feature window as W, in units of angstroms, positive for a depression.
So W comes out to -2.7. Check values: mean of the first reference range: 112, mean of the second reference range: 132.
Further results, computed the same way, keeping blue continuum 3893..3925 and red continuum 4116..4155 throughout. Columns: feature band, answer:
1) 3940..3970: 4.16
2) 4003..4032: -1.25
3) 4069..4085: -0.06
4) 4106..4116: 0.47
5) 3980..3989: -0.25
